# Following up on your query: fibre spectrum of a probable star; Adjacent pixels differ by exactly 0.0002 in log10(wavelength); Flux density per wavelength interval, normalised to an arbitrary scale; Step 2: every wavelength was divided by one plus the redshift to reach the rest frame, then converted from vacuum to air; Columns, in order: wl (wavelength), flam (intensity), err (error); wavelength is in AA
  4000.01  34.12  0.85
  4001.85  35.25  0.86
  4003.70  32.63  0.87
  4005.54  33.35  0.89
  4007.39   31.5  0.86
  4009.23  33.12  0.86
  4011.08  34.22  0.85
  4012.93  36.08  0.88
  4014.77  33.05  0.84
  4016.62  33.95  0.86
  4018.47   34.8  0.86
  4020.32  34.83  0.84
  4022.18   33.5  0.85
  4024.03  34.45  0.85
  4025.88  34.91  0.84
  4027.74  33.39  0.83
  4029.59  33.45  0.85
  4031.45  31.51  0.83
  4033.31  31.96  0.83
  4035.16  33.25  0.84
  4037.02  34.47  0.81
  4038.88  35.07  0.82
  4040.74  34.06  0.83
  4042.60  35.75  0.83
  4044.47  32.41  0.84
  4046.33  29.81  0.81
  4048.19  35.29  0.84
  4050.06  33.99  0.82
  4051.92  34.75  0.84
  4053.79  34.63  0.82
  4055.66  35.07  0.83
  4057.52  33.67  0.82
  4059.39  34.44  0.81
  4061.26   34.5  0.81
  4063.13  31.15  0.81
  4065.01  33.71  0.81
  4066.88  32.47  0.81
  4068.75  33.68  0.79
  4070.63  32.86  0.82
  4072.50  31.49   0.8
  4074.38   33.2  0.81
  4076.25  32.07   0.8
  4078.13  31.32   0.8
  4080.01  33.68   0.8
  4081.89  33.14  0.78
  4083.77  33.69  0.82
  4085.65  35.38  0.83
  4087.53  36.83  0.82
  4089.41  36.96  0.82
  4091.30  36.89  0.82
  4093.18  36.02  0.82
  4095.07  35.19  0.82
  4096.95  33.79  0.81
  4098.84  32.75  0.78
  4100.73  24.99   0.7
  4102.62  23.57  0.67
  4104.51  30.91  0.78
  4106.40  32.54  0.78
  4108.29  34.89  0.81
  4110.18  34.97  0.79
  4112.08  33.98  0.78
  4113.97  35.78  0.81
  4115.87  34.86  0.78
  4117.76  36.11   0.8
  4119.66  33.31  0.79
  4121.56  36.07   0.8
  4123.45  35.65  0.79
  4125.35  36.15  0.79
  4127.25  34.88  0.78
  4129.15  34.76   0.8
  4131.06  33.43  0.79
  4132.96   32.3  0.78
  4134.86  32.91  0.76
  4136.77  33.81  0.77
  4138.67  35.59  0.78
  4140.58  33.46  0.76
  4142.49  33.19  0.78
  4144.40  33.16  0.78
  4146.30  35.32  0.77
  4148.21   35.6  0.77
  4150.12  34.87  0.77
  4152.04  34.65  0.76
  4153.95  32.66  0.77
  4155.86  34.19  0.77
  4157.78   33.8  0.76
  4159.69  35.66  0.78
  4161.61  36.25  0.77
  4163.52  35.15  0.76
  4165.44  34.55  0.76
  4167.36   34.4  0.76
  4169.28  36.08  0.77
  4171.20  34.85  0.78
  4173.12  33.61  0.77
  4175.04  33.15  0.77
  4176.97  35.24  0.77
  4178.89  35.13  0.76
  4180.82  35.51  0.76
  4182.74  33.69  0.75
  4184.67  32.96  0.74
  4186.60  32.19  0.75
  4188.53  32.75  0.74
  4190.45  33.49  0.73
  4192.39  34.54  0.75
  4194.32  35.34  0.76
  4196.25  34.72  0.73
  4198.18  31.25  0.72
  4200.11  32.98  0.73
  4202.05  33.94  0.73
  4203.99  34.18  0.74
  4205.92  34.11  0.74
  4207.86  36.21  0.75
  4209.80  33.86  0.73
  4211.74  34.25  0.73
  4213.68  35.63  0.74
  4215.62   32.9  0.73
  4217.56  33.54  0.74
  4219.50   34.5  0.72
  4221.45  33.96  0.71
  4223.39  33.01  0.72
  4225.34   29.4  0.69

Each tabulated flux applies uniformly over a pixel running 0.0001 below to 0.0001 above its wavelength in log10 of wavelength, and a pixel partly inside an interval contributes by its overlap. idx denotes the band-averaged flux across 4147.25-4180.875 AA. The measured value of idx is 34.7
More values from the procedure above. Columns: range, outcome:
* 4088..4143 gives 33.8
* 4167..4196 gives 34.2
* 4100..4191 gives 33.9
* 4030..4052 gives 33.5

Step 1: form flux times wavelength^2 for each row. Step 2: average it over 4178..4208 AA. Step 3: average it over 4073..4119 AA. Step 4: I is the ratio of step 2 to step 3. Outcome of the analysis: 1.06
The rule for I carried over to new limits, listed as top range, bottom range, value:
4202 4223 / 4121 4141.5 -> 1.03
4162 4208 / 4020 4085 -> 1.09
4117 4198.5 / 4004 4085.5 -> 1.08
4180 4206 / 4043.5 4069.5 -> 1.07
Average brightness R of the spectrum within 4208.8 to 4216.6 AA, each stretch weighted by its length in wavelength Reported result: 34.2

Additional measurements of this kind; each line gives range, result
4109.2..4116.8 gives 34.9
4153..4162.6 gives 34.5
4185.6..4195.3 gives 33.7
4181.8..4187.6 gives 32.9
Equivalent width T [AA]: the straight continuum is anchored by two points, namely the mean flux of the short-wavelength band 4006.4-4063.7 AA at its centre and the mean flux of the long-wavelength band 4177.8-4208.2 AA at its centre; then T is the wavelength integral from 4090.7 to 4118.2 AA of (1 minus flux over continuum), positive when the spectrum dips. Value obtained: 0.6 AA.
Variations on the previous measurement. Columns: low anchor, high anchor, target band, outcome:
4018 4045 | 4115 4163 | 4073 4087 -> 0.36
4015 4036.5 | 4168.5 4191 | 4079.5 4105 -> 0.50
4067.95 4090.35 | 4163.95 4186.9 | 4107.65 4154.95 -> -0.61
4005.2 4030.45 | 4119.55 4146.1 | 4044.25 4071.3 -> 0.40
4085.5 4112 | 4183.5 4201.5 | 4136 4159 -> -0.63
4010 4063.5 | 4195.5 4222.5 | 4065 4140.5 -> 0.61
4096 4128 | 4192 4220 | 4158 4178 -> -0.64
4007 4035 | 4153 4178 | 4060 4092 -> 0.32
